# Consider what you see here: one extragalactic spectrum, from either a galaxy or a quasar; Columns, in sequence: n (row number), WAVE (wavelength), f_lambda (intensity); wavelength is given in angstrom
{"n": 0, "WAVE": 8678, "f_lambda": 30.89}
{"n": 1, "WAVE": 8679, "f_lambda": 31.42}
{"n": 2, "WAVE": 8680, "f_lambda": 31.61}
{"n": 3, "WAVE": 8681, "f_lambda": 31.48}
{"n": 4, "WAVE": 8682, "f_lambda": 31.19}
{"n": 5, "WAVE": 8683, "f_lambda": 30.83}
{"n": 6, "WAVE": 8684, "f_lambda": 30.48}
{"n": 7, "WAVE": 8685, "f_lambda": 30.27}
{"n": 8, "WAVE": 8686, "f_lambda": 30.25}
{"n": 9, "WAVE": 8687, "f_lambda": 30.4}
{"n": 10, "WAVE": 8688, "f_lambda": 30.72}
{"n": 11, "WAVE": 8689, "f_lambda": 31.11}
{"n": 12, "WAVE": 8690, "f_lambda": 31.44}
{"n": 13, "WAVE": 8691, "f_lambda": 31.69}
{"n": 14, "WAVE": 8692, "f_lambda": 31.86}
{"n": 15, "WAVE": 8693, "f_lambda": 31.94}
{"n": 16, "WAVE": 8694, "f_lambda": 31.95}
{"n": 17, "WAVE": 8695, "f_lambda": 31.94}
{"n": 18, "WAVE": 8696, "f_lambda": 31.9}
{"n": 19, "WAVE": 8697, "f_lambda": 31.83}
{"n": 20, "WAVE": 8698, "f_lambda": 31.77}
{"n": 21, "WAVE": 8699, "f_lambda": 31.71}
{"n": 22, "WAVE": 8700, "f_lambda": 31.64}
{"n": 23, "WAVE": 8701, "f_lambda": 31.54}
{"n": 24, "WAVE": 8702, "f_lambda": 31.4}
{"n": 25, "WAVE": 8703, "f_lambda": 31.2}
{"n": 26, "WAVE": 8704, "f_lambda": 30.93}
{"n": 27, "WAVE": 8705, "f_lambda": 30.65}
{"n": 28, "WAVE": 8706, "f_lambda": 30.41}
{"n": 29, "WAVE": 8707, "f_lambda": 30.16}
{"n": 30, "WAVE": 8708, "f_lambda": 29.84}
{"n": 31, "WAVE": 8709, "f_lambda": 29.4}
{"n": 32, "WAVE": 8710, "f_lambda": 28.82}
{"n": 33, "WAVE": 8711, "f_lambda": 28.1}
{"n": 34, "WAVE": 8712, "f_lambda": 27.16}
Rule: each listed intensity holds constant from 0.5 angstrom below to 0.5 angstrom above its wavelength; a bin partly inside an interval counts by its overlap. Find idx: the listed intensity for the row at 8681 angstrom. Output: 31.48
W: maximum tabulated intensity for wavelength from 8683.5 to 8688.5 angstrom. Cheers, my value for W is 30.72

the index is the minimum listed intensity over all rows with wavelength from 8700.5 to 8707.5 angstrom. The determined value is 30.16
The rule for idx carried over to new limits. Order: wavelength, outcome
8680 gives 31.61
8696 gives 31.9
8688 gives 30.72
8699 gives 31.71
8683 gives 30.83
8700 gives 31.64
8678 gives 30.89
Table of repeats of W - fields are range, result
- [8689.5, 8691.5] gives 31.69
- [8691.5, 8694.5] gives 31.95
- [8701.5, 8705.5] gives 31.4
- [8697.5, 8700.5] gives 31.77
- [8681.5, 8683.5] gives 31.19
